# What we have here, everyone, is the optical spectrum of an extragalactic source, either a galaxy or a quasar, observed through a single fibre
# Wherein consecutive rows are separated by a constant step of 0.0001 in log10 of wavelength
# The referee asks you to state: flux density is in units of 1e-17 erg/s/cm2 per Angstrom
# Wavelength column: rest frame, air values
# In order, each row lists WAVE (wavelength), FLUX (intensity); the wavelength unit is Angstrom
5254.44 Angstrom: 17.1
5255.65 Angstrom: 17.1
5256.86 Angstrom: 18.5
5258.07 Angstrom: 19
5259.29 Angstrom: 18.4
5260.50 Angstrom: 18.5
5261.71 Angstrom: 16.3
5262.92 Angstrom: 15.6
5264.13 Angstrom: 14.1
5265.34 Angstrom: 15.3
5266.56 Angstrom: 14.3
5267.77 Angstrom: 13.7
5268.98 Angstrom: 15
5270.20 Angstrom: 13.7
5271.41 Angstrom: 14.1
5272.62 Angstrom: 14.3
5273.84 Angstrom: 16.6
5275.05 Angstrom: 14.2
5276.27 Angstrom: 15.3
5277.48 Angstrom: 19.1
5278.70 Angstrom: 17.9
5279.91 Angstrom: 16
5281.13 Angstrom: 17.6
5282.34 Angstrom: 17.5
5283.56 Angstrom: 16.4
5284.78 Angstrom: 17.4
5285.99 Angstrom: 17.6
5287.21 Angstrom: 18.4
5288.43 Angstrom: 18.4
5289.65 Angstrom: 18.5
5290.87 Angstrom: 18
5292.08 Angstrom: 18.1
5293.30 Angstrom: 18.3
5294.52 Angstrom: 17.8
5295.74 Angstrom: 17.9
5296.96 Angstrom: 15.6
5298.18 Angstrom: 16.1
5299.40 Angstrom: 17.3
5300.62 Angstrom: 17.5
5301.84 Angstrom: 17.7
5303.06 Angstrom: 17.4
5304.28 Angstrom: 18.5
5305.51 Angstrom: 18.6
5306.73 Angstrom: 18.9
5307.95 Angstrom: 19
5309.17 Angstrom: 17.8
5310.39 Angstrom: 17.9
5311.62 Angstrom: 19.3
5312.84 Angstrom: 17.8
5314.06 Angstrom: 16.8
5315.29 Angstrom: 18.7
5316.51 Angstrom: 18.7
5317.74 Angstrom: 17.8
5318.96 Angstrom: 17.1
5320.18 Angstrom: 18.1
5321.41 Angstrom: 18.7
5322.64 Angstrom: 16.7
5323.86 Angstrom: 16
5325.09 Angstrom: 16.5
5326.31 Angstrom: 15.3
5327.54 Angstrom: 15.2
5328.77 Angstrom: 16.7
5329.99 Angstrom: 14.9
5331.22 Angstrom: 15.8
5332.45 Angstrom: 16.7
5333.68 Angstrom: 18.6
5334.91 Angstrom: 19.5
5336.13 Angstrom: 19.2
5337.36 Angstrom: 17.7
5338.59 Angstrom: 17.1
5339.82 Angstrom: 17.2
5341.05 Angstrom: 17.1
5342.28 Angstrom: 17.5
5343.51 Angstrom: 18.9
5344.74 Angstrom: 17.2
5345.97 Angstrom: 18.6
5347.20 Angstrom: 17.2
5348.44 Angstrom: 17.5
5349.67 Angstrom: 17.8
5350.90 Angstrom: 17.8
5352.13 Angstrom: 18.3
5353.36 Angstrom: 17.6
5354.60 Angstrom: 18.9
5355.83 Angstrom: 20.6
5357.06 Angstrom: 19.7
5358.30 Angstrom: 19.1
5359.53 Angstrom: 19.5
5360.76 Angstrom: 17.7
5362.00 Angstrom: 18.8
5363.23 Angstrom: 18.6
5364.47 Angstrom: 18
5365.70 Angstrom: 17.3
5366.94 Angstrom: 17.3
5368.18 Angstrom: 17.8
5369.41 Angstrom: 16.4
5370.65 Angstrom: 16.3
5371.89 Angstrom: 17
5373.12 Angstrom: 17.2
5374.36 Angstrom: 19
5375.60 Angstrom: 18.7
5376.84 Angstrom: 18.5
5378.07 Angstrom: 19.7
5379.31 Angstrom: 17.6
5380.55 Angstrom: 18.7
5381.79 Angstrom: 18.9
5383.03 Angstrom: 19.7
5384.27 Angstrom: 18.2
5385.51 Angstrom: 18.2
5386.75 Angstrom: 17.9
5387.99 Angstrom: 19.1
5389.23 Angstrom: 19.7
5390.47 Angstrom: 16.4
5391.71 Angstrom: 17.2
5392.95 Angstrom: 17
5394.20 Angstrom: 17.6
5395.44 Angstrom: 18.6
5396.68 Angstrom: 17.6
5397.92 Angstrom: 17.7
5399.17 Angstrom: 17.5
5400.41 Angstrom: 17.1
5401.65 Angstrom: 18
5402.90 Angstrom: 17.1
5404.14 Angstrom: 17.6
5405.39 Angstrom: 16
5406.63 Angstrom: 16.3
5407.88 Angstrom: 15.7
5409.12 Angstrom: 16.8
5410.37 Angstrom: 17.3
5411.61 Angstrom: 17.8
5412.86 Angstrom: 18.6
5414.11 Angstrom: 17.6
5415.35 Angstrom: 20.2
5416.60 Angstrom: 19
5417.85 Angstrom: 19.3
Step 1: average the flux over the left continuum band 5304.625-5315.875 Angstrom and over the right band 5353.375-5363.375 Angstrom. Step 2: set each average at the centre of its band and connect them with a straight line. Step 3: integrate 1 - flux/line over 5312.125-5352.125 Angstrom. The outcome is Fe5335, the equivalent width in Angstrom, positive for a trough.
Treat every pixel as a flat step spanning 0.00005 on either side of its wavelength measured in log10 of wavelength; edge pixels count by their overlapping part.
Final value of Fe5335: 2.6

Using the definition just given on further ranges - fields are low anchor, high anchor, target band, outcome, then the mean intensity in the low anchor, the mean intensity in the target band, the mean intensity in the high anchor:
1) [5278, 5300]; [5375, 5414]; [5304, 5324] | -0.6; 17.5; 18.1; 17.8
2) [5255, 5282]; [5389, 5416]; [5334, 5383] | -3.2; 16.1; 18.2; 17.5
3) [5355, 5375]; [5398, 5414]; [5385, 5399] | -0.3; 18.2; 17.9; 17.2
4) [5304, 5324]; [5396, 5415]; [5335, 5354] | 0.0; 18.1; 17.8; 17.3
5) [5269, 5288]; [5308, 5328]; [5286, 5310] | -1.4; 16.4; 17.9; 17.5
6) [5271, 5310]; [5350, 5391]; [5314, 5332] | 0.9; 17.3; 16.9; 18.3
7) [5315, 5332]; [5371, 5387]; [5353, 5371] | -0.4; 16.8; 18.3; 18.4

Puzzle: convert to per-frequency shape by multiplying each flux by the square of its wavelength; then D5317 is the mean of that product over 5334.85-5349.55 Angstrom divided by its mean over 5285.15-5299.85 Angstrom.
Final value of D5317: 1.0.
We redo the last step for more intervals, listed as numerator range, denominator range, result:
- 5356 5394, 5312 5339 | 1.07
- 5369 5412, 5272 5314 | 1.05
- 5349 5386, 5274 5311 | 1.07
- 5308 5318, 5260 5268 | 1.20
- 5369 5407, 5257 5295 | 1.12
